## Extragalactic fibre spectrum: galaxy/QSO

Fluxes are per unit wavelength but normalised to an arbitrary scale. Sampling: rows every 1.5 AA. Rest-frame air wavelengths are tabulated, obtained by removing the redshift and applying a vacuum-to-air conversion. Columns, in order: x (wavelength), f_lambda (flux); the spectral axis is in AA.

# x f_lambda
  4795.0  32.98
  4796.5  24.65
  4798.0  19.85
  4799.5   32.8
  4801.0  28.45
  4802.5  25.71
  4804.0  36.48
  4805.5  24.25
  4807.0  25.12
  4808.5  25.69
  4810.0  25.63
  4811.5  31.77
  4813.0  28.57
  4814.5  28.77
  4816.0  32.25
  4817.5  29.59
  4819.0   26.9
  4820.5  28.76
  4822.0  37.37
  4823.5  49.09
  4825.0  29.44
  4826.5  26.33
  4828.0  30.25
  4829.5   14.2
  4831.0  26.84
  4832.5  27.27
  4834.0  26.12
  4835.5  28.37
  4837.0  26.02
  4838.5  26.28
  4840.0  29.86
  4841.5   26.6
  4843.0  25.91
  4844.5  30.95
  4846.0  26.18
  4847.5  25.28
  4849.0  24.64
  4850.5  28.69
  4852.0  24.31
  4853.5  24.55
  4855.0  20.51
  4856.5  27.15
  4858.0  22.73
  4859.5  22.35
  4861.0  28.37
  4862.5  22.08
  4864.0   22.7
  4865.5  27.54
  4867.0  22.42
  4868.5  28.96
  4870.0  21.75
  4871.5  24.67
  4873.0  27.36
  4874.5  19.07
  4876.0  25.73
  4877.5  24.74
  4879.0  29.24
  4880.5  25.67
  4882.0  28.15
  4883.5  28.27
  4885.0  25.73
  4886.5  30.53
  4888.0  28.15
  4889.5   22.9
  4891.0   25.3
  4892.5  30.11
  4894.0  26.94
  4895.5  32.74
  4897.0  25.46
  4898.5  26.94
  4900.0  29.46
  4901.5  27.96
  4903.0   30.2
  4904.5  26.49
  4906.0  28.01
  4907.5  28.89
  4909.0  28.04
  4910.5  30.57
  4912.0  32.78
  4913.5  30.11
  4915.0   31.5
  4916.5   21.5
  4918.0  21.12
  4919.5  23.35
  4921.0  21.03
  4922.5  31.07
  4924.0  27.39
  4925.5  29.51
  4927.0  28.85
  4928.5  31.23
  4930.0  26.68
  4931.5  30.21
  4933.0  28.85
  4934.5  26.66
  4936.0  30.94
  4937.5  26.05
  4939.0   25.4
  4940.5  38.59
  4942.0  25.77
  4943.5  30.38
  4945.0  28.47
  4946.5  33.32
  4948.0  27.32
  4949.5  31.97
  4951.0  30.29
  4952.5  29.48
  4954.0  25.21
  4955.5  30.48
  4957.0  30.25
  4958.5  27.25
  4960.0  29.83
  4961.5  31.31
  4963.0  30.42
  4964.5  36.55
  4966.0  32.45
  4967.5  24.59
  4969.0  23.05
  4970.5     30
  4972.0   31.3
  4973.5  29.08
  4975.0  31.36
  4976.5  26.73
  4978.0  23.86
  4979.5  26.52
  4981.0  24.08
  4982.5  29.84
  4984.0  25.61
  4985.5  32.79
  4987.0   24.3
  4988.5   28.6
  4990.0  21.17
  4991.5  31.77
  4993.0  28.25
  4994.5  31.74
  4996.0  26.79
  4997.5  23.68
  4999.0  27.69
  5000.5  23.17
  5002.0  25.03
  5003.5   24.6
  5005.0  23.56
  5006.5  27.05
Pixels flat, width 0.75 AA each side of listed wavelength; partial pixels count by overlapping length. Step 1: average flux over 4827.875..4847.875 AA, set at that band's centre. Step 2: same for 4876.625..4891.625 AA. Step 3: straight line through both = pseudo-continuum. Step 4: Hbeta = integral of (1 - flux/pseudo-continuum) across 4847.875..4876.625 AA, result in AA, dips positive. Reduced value 2.3 AA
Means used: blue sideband 26.3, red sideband 26.9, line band 24.5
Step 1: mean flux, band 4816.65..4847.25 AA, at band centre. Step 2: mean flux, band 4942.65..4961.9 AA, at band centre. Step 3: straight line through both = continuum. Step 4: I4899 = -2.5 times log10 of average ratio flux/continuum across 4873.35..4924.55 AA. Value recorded 0.07 mag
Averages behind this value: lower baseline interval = 28.6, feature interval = 27.2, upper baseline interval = 29.6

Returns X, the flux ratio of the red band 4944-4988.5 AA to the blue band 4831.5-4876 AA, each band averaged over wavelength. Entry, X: 1.13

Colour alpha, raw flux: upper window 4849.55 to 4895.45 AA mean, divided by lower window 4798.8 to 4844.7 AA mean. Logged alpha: 0.9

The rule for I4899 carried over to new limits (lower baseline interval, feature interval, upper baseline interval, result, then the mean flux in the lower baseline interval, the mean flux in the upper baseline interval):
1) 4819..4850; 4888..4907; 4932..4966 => 0.053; 28.3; 29.8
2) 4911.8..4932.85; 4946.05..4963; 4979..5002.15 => -0.092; 27.5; 27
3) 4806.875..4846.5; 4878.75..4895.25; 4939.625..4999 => 0.047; 28.6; 28.8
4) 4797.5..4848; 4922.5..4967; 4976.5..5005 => -0.101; 28.4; 26.6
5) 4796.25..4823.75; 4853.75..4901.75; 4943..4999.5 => 0.121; 29.3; 28.6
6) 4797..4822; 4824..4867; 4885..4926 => 0.092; 28.4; 27.7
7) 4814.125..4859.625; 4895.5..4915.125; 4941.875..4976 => -0.011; 27.6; 29.6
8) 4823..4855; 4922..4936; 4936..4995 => -0.024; 27.2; 28.9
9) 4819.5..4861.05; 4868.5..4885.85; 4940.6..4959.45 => 0.096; 27.3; 29.5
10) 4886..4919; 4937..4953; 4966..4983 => -0.080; 27.9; 27.5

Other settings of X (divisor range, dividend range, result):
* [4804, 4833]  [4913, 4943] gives 0.96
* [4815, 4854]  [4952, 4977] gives 1.04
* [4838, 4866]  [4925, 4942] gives 1.14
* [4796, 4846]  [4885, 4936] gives 0.98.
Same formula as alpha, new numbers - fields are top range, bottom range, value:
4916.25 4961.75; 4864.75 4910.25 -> 1.05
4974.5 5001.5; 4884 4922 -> 0.98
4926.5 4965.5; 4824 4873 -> 1.15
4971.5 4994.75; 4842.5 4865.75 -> 1.10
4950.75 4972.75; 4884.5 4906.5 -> 1.06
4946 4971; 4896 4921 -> 1.08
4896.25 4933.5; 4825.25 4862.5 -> 1.08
